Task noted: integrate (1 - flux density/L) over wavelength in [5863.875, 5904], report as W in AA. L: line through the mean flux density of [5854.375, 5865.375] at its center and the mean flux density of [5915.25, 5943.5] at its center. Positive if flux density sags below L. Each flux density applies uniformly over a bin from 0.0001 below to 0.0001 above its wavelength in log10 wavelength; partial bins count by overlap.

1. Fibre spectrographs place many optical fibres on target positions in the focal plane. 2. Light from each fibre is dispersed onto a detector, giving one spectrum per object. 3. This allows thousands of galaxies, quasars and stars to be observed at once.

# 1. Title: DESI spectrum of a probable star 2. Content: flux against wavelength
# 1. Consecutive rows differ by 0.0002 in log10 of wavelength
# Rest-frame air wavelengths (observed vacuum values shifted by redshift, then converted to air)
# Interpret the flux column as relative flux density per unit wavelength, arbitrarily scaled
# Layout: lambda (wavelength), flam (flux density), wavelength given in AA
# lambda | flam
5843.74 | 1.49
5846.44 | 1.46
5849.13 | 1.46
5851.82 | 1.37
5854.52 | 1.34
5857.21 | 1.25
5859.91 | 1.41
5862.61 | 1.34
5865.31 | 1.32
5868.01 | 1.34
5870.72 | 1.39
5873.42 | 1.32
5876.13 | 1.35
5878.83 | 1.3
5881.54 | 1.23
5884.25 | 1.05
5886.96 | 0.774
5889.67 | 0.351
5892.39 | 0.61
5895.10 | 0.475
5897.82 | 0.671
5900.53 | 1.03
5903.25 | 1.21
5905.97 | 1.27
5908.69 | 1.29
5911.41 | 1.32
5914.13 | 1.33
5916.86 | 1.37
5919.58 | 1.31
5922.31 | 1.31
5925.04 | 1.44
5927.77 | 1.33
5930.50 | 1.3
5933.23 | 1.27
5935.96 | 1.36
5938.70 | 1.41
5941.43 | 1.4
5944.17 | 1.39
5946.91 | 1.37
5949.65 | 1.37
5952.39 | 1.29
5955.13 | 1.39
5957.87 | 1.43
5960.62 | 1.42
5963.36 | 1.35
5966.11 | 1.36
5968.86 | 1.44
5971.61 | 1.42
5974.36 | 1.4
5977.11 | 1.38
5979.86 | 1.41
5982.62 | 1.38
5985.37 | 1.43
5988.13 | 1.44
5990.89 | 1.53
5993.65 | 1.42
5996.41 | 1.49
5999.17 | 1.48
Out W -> 9.4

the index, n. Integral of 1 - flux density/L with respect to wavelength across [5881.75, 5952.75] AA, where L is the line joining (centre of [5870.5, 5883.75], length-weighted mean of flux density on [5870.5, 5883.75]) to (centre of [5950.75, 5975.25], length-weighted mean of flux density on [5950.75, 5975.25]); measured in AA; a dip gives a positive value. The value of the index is 9.4 AA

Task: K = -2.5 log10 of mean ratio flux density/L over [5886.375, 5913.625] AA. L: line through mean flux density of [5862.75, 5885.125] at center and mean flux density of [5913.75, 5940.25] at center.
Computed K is 0.40 mag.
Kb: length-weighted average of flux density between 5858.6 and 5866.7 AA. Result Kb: 1.36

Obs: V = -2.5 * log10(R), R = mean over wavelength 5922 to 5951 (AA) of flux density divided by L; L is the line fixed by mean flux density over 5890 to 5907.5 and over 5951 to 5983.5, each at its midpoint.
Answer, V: -0.19 mag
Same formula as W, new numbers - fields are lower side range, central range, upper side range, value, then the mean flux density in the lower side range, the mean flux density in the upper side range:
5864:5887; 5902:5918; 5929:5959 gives 0.14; 1.26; 1.36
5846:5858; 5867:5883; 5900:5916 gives 0.10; 1.38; 1.26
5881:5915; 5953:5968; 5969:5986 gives -0.89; 0.959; 1.41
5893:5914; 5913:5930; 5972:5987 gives -3.32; 1.04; 1.4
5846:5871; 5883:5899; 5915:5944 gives 8.31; 1.36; 1.35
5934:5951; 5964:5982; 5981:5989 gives 0.08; 1.38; 1.41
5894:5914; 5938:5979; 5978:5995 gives -2.57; 1.06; 1.43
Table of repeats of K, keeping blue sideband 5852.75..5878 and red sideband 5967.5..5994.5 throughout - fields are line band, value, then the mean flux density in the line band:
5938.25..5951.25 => 0.011 mag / 1.38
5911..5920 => 0.032 mag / 1.34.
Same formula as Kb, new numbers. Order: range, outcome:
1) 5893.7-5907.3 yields 0.93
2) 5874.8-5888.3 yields 1.14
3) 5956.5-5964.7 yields 1.4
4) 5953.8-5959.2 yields 1.41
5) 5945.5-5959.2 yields 1.37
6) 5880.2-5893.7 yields 0.803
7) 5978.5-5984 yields 1.4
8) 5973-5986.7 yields 1.4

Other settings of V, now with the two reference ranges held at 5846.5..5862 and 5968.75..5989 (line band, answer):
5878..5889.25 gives 0.33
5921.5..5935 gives 0.05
